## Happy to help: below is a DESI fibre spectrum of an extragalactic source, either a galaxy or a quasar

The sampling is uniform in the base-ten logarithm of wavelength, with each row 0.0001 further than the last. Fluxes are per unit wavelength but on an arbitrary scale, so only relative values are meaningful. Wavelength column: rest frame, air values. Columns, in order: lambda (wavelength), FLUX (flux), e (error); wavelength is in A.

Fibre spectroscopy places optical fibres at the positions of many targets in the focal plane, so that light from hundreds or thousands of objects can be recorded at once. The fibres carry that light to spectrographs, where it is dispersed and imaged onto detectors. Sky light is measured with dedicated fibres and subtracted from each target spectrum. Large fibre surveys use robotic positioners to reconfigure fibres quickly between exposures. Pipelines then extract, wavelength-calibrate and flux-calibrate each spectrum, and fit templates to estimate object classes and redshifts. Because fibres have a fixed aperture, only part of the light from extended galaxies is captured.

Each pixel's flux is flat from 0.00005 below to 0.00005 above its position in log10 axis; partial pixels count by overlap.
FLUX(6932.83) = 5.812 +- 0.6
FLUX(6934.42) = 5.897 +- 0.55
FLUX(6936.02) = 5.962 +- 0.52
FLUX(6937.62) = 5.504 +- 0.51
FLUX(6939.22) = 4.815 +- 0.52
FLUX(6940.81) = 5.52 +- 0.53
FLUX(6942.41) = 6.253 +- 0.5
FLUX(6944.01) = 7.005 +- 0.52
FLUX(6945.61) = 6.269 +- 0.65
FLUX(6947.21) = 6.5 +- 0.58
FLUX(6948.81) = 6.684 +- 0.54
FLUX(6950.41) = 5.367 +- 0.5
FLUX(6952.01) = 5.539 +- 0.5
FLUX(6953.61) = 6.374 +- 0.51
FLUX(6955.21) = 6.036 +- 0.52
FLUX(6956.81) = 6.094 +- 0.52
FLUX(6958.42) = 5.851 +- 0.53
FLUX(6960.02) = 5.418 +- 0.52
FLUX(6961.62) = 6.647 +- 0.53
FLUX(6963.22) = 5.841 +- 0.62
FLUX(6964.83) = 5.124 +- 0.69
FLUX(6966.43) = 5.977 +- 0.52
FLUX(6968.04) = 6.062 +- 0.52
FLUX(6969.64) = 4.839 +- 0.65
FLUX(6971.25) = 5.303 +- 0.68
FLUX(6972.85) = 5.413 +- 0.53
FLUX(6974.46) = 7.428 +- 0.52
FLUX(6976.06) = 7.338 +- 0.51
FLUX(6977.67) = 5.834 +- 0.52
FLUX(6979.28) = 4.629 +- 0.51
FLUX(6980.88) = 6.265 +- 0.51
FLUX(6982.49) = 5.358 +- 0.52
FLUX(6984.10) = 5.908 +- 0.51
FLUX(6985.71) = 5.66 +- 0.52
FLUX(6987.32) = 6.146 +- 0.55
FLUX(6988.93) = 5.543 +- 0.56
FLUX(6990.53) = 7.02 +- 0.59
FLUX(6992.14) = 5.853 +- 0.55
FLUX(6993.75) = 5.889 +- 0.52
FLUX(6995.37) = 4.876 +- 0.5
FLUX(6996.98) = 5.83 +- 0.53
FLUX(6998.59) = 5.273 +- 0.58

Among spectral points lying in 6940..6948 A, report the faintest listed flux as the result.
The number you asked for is 5.52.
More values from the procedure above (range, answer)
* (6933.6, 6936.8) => 5.897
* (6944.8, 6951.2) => 5.367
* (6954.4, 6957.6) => 6.036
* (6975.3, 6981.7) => 4.629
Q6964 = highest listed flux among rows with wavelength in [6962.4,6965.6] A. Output 5.841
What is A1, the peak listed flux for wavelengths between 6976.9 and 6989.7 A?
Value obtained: 6.265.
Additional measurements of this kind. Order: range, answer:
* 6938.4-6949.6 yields 7.005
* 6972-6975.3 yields 7.428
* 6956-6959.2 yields 6.094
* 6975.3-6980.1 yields 7.338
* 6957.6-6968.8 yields 6.647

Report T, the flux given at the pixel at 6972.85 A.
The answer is 5.413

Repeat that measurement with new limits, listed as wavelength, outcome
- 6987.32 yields 6.146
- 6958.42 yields 5.851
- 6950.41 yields 5.367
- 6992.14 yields 5.853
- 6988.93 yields 5.543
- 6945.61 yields 6.269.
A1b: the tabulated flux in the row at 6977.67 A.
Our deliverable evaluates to 5.834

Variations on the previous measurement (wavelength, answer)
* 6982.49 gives 5.358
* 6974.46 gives 7.428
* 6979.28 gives 4.629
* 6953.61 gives 6.374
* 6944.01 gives 7.005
